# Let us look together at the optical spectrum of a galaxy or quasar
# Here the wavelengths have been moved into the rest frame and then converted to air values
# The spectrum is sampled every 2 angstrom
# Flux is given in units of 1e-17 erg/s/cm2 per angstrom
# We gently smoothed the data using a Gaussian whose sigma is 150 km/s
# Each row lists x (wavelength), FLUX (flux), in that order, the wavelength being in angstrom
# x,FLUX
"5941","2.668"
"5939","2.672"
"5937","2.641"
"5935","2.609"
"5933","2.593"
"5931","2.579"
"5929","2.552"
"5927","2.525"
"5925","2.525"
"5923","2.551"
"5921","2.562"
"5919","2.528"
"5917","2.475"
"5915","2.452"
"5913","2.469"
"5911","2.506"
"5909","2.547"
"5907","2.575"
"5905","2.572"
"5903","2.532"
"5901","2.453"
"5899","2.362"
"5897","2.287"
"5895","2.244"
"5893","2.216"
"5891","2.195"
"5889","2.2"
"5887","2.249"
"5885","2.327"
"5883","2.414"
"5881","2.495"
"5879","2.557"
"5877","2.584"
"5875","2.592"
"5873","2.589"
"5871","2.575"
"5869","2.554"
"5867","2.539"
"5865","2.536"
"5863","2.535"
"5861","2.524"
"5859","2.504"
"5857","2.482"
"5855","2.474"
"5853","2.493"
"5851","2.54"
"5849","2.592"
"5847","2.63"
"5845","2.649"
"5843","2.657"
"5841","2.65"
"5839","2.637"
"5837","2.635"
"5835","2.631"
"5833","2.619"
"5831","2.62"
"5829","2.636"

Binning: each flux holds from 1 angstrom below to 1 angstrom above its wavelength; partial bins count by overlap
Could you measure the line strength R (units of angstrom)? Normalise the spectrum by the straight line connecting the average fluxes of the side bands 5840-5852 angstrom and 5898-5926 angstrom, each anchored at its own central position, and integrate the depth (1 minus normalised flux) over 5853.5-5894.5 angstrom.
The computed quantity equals 1.9 angstrom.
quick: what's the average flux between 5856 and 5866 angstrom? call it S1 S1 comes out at 2.52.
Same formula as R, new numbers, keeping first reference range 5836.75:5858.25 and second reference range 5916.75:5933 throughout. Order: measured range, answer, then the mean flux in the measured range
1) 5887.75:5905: 1.57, 2.33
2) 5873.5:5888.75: 0.68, 2.45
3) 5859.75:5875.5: 0.12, 2.55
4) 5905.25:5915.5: 0.14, 2.52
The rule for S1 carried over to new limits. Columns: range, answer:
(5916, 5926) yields 2.53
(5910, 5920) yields 2.49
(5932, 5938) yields 2.61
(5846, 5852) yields 2.59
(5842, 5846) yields 2.65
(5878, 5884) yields 2.49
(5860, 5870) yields 2.54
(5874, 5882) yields 2.56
